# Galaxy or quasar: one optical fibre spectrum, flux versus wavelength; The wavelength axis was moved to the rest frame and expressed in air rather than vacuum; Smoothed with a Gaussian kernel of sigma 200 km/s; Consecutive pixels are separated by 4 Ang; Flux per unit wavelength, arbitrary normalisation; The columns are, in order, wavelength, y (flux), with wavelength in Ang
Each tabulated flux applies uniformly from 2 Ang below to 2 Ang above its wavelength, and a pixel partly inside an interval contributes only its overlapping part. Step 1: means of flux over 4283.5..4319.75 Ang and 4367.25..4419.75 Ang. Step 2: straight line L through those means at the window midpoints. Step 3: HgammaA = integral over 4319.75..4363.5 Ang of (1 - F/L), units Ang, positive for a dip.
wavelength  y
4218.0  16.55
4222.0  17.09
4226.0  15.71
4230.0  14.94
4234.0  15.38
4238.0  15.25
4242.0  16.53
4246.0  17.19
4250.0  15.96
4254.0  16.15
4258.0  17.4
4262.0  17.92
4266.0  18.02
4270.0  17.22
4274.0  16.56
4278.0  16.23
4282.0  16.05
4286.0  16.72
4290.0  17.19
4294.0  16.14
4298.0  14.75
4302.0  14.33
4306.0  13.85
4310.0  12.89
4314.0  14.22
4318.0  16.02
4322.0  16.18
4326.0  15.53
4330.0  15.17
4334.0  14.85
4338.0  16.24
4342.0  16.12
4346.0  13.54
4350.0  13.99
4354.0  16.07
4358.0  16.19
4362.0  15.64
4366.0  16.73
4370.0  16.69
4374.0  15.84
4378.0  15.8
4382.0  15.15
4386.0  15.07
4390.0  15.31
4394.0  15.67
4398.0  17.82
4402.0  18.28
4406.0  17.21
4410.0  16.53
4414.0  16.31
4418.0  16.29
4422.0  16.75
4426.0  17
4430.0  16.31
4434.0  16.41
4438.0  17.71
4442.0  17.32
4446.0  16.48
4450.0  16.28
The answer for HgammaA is 0.6 Ang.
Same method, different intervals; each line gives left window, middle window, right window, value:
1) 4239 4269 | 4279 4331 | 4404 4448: 4.85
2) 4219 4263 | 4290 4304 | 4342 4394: 0.51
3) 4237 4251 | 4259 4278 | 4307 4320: -2.04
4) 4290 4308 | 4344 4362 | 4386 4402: 0.88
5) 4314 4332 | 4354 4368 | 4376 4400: -0.42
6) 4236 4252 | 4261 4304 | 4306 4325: -2.73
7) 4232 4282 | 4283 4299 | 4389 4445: 0.37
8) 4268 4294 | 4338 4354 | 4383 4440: 1.60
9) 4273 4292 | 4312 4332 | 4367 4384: 1.05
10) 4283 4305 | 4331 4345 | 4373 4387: 0.06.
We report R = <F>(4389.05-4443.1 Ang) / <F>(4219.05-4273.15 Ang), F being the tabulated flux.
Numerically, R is 1.0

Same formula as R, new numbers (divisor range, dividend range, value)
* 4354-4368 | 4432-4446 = 1.05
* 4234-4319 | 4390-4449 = 1.05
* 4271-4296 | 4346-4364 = 0.92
